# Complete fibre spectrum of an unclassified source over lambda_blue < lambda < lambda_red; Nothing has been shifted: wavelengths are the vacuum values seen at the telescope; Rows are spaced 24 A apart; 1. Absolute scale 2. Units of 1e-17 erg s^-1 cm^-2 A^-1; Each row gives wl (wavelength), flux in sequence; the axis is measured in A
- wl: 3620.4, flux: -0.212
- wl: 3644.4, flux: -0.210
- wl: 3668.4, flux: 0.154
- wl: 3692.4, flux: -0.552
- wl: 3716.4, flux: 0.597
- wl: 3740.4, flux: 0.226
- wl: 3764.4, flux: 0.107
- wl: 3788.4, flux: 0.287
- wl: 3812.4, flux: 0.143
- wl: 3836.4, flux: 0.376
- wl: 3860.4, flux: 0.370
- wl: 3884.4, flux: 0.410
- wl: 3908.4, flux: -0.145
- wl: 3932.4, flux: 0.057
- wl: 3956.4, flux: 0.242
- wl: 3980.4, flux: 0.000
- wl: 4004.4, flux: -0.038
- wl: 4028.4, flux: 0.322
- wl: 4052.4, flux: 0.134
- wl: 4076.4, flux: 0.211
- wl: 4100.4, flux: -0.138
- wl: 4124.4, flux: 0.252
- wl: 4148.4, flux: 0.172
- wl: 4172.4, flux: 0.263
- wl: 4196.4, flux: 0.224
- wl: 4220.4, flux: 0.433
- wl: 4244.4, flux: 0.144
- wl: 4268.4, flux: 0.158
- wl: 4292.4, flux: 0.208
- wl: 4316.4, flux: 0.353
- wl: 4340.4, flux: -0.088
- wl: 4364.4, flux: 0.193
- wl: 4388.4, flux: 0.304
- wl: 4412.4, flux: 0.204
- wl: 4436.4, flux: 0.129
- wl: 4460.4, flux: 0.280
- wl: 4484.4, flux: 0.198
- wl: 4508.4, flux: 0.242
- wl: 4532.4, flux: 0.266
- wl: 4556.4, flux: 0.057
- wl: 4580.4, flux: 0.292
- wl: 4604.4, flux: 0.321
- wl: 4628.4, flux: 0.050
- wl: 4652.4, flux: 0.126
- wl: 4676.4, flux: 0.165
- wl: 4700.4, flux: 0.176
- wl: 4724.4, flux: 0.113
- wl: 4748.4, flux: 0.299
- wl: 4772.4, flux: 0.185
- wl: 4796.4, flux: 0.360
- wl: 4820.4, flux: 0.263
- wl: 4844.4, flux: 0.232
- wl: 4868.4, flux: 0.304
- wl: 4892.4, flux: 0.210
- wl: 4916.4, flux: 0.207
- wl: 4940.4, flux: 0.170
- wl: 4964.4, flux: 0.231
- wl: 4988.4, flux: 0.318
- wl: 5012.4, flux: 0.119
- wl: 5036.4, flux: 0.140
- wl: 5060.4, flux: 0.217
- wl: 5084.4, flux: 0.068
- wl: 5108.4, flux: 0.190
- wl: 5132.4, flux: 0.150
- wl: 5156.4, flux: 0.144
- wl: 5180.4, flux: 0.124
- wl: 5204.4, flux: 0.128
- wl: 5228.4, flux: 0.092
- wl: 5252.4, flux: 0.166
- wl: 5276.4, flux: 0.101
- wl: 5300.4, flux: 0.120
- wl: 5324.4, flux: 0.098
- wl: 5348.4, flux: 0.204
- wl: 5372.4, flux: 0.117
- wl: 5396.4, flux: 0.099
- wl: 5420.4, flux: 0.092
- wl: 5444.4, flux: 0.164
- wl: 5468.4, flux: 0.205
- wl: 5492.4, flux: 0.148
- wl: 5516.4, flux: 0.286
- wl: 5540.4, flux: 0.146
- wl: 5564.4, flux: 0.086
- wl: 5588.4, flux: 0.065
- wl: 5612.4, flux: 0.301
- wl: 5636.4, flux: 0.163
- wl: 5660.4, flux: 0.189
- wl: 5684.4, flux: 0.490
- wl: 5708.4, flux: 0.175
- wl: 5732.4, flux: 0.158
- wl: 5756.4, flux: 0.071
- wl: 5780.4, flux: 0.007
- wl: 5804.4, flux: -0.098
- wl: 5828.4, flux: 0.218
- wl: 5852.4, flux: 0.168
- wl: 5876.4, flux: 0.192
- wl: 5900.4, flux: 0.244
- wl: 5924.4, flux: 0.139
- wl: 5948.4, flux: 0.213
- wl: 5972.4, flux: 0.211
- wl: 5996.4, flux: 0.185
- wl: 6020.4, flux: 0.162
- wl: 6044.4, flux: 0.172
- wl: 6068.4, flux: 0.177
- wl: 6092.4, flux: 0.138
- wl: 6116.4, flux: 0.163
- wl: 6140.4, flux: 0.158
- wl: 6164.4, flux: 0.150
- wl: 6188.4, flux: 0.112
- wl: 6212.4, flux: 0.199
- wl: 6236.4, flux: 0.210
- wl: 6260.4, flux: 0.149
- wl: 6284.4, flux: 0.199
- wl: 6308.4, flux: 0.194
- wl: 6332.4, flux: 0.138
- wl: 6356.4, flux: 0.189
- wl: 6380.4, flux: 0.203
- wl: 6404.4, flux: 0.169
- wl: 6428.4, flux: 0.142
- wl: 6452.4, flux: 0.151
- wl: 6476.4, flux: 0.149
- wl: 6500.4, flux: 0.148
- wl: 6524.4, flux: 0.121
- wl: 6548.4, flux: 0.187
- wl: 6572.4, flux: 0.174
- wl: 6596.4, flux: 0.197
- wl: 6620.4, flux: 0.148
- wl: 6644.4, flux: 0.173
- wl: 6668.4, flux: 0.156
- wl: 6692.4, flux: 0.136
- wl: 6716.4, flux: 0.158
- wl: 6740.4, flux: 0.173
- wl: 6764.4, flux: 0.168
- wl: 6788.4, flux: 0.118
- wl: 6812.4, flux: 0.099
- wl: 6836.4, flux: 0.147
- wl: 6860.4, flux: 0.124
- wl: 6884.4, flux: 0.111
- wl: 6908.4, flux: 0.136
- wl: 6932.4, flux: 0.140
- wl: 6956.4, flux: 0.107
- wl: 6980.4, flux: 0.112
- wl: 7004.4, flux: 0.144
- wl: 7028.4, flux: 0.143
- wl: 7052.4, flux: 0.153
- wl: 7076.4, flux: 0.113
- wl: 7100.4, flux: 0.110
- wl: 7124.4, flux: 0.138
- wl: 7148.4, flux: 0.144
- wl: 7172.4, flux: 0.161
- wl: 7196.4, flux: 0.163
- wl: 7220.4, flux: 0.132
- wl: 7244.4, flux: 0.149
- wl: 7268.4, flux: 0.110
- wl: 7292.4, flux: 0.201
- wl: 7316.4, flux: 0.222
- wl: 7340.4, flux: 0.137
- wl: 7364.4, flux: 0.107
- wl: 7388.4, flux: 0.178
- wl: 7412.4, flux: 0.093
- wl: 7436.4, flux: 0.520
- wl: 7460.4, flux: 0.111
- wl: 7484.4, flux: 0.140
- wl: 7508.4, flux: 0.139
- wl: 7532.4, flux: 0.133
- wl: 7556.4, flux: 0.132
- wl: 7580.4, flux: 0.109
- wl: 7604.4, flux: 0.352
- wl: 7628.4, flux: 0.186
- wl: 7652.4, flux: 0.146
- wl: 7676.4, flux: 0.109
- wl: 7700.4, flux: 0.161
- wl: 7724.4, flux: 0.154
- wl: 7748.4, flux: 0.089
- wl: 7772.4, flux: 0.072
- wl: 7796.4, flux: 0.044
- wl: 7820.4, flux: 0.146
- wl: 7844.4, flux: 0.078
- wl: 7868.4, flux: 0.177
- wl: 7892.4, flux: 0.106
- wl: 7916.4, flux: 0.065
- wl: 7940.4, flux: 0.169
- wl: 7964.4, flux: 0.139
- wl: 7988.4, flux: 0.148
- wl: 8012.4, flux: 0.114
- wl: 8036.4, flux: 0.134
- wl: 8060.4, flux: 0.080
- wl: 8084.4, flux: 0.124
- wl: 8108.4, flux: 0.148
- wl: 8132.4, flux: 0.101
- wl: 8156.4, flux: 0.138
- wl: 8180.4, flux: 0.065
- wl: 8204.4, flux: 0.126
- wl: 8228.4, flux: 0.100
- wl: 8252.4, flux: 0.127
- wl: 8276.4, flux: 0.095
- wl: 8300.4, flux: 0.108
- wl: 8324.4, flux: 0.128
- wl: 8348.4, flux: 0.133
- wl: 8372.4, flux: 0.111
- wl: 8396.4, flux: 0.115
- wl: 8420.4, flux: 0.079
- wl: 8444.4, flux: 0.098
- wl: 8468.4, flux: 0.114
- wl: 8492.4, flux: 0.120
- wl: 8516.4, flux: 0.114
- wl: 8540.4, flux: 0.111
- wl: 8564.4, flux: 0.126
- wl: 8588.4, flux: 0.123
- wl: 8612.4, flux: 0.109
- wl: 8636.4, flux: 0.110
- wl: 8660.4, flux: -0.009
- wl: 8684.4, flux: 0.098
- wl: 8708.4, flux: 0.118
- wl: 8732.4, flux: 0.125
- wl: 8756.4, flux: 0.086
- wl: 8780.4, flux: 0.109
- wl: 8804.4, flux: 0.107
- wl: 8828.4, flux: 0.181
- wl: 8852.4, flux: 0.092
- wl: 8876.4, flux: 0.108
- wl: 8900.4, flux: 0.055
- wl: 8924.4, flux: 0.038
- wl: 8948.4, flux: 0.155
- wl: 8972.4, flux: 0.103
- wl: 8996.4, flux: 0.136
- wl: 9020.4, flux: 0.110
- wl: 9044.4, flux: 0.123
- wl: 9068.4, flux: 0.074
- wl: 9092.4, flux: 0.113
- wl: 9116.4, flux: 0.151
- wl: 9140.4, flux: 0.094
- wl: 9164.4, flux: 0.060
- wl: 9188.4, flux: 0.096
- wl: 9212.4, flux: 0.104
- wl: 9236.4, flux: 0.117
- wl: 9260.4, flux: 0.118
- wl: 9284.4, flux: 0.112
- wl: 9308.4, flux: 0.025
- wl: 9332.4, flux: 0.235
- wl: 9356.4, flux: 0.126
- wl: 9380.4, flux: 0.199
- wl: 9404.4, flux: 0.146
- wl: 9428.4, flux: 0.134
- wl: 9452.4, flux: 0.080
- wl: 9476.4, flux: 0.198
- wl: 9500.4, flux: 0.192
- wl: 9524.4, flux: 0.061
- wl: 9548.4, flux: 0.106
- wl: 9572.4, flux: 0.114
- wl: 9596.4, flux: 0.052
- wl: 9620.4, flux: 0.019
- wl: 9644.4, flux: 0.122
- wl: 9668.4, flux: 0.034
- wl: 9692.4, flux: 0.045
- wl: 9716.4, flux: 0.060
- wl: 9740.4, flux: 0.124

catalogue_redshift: 0.134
